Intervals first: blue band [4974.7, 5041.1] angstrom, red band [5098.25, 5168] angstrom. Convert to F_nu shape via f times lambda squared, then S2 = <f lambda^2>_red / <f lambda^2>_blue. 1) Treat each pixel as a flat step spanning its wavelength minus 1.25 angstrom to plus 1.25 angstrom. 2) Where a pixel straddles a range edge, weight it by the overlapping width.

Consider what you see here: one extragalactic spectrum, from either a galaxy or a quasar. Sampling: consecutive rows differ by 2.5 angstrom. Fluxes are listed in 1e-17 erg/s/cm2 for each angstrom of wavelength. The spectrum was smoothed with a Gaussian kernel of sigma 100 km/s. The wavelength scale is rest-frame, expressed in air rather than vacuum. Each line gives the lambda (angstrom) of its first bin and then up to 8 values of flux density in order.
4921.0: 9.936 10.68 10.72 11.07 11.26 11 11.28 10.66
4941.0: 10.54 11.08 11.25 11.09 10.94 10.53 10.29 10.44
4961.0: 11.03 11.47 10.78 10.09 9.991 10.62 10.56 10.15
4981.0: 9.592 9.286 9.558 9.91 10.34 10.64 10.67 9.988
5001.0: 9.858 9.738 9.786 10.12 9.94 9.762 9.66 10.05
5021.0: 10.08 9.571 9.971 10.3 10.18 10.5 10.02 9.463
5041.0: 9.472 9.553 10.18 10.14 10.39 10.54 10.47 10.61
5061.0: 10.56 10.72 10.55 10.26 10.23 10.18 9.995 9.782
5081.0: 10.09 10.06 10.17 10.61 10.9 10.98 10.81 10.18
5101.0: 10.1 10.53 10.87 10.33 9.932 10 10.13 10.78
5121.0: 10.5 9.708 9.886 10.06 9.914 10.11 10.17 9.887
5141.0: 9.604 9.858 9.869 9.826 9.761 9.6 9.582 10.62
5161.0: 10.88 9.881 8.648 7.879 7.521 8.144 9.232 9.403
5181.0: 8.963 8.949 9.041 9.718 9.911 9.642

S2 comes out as 1.1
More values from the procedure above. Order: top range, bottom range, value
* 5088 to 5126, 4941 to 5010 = 1.06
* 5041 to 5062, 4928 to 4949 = 0.97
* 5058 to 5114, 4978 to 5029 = 1.08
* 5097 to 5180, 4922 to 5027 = 1.01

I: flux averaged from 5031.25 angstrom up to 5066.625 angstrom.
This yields 10.2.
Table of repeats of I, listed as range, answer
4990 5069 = 10.1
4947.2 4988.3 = 10.4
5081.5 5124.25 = 10.4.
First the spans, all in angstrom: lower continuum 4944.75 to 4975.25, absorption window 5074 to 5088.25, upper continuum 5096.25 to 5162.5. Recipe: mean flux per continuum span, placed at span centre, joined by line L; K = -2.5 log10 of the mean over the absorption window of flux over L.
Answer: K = 0.02 mag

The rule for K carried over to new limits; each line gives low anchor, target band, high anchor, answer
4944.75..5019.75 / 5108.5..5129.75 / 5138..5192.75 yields -0.06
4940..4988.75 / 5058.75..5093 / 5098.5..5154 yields -0.02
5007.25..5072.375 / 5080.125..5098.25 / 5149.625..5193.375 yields -0.07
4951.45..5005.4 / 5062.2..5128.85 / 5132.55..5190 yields -0.06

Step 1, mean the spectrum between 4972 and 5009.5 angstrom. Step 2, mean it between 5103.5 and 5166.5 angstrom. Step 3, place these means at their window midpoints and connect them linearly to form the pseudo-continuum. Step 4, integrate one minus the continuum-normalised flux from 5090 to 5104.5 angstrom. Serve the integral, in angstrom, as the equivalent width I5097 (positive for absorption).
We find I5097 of -0.77 angstrom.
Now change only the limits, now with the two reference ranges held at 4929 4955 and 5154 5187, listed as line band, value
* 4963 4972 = 0.2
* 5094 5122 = -2.2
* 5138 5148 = -0.5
